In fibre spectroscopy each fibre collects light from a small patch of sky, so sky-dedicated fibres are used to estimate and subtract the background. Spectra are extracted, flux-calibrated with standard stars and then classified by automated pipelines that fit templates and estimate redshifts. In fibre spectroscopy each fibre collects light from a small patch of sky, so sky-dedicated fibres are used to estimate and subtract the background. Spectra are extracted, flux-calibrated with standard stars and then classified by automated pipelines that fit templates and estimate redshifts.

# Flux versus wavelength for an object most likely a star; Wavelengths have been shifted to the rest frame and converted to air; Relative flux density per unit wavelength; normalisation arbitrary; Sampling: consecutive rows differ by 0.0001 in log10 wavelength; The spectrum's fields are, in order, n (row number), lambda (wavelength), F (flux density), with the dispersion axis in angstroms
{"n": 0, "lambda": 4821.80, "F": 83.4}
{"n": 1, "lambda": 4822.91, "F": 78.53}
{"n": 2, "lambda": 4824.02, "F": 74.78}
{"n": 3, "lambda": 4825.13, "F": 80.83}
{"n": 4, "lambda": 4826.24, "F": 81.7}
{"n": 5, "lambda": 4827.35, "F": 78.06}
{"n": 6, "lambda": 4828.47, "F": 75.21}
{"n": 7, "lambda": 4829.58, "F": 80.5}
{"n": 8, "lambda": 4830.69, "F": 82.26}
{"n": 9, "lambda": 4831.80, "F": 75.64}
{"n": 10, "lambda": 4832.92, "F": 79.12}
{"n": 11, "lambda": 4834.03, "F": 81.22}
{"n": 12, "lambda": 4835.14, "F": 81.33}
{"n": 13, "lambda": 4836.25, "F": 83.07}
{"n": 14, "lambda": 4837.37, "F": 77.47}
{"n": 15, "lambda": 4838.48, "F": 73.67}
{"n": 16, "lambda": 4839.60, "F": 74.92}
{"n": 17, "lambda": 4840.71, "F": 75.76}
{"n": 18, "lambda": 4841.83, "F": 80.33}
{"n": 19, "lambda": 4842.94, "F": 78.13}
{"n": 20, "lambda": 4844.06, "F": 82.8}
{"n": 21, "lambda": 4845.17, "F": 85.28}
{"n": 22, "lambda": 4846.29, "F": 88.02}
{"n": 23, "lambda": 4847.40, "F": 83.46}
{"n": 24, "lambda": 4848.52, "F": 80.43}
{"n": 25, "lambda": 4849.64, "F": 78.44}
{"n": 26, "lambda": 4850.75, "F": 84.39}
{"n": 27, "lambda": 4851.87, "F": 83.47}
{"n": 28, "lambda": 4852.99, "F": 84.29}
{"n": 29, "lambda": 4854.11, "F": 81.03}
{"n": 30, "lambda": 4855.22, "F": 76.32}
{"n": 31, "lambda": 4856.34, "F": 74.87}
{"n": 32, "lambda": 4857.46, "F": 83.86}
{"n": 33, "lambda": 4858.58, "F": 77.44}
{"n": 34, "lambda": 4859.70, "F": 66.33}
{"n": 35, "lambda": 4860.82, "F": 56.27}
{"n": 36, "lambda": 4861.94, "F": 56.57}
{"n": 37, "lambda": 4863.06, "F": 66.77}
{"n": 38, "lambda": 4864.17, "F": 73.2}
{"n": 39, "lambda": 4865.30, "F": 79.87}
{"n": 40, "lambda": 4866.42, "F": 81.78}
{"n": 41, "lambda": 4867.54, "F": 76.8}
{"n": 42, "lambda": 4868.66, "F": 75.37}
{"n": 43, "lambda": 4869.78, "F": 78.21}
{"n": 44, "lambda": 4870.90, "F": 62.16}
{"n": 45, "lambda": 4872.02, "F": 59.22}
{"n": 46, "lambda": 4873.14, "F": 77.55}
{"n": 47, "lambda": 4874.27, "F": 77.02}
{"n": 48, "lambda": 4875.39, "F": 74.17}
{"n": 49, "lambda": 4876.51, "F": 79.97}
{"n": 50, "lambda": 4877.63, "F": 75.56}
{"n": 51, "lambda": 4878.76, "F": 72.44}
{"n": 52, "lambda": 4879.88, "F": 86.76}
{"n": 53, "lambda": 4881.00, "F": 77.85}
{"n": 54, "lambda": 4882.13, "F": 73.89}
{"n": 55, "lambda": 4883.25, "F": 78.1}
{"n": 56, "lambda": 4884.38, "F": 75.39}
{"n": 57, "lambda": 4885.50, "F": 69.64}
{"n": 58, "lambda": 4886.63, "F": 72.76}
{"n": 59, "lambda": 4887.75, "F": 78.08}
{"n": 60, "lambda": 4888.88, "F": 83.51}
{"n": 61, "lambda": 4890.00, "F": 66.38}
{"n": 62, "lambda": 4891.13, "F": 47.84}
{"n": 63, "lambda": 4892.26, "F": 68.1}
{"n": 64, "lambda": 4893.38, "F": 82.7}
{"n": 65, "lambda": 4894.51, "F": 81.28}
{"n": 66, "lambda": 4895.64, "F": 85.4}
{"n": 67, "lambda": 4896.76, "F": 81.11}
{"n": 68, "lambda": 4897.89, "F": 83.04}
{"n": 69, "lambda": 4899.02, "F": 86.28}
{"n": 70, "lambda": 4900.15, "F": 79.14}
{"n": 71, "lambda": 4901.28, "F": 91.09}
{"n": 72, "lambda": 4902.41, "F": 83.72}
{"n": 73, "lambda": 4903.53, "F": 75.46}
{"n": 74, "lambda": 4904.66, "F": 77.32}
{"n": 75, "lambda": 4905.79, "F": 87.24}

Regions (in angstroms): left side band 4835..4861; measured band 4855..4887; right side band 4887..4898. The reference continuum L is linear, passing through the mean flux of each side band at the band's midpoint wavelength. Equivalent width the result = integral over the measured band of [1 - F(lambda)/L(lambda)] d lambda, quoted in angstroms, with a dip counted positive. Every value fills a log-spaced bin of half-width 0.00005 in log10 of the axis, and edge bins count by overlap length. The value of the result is 1.46 angstroms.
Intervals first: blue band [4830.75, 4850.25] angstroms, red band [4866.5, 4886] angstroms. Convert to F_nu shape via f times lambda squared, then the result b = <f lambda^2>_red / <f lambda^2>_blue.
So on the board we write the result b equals 0.95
